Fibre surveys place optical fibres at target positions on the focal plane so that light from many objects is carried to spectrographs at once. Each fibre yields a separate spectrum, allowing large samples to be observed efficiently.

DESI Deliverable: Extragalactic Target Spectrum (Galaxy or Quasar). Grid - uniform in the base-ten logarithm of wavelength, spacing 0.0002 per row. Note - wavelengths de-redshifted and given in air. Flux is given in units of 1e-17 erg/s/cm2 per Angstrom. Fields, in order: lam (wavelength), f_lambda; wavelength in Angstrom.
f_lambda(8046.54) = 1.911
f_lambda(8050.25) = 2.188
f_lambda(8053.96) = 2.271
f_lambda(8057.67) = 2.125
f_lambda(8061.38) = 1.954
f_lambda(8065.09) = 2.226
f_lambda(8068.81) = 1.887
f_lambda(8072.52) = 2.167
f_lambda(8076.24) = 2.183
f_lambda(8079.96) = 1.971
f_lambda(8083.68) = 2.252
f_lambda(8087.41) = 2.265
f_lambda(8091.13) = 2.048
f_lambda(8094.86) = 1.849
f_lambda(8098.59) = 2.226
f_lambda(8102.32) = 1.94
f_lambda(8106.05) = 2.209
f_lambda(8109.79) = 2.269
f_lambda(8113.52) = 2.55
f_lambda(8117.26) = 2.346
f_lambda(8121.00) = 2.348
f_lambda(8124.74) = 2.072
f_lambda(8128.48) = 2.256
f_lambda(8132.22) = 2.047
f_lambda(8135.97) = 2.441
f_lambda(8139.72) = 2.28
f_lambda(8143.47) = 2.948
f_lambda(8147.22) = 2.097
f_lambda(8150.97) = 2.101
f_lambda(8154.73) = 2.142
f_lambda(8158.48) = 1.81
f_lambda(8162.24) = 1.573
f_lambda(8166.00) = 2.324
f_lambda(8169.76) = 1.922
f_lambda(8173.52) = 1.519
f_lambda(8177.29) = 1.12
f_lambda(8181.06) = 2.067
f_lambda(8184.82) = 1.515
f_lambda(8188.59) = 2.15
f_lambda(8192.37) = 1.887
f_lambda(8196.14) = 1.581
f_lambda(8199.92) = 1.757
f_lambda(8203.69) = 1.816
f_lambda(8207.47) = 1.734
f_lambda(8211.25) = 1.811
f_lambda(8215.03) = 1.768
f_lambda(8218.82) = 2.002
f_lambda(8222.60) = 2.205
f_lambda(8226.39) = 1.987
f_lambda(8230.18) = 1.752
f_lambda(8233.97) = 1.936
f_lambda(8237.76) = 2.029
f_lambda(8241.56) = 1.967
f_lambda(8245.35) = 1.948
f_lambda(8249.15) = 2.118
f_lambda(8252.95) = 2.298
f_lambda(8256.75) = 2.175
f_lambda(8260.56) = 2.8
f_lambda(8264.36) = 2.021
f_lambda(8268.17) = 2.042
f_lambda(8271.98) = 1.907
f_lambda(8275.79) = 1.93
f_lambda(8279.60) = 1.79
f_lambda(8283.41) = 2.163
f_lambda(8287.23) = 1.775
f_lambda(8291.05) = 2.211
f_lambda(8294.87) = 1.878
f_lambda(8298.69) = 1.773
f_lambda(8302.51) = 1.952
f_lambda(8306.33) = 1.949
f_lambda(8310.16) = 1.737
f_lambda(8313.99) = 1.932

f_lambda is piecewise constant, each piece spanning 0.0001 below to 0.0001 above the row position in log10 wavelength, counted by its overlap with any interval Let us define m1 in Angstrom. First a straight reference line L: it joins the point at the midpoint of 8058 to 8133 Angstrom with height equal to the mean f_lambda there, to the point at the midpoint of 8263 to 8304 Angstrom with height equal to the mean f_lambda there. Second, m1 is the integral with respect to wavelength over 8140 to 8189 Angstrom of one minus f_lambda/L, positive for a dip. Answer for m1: 3.09 Angstrom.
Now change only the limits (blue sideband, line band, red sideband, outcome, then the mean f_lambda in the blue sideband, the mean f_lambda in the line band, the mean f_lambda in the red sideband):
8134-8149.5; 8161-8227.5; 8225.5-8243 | 9.89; 2.43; 1.82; 1.93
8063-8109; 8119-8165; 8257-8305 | -2.15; 2.1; 2.18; 2.02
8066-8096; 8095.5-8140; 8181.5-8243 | -4.60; 2.09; 2.24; 1.87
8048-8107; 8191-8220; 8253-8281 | 4.45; 2.11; 1.79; 2.11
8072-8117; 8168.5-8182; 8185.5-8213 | 1.95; 2.17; 1.62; 1.81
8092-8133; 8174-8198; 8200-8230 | 3.20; 2.19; 1.71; 1.89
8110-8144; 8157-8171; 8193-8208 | 0.84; 2.34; 1.91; 1.74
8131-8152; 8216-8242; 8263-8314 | 1.48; 2.34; 1.98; 1.93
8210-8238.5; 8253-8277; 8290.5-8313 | -3.09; 1.94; 2.16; 1.9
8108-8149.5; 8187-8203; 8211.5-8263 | 2.46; 2.33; 1.84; 2.07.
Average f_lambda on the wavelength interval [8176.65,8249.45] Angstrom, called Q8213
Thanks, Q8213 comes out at 1.86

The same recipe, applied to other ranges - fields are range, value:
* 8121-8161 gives 2.22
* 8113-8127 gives 2.31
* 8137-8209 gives 1.92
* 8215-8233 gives 1.96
